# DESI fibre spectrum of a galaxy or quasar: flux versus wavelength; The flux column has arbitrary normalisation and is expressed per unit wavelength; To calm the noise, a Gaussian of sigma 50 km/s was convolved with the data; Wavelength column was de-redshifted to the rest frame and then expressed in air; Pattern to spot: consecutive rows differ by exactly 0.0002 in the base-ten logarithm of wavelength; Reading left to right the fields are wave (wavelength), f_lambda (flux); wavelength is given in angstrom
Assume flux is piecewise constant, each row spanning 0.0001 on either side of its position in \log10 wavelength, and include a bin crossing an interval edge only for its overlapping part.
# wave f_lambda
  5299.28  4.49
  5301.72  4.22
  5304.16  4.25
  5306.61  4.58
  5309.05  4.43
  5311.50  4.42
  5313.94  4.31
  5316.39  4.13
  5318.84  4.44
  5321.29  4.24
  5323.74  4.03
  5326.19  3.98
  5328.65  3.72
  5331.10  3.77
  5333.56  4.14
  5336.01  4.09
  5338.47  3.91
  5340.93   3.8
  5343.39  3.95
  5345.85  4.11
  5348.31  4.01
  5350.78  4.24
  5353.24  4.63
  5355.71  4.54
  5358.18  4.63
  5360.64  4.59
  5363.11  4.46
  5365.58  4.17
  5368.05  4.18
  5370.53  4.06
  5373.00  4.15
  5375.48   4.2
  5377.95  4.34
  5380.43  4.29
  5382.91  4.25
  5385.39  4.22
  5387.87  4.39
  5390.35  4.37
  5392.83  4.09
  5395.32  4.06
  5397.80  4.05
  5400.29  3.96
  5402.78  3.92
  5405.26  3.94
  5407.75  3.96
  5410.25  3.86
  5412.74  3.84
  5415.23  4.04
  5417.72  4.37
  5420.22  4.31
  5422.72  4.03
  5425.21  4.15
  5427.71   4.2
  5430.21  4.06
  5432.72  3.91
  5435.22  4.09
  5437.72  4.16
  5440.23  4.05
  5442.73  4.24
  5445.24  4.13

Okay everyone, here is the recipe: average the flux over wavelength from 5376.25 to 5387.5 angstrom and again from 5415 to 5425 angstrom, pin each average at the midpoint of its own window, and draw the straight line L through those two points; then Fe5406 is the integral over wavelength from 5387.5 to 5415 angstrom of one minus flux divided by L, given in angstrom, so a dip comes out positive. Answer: 1.4 angstrom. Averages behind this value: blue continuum 4.28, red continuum 4.2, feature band 4.03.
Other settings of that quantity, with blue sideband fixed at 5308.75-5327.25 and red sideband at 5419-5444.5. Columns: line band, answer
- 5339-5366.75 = -0.5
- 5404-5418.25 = 0.5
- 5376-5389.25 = -0.4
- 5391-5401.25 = 0.2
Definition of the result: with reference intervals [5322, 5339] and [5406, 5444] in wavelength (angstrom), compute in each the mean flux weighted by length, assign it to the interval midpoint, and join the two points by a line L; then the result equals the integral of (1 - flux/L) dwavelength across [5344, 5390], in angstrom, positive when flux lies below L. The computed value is -3.4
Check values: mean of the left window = 3.96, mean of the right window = 4.08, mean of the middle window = 4.3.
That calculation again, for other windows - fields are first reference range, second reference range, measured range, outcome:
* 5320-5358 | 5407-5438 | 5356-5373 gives -1.1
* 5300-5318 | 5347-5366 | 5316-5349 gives 2.7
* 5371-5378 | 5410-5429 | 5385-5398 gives -0.1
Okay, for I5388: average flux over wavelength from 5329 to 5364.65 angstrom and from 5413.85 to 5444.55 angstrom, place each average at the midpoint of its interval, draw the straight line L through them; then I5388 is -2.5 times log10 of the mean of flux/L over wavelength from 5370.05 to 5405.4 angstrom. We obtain 0.00 mag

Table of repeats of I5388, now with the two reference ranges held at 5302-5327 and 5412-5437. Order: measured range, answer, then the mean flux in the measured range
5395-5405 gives 0.04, 3.99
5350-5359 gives -0.07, 4.52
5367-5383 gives 0.00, 4.21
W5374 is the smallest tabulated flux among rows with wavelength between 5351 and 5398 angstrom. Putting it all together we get 4.05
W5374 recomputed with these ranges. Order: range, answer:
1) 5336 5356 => 3.8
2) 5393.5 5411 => 3.86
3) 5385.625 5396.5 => 4.06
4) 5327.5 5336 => 3.72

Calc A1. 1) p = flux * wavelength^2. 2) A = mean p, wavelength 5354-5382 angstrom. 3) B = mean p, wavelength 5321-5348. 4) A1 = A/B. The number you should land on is 1.1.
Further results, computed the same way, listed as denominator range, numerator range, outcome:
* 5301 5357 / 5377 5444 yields 1.02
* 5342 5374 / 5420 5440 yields 0.98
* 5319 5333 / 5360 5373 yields 1.08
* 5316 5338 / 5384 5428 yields 1.04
